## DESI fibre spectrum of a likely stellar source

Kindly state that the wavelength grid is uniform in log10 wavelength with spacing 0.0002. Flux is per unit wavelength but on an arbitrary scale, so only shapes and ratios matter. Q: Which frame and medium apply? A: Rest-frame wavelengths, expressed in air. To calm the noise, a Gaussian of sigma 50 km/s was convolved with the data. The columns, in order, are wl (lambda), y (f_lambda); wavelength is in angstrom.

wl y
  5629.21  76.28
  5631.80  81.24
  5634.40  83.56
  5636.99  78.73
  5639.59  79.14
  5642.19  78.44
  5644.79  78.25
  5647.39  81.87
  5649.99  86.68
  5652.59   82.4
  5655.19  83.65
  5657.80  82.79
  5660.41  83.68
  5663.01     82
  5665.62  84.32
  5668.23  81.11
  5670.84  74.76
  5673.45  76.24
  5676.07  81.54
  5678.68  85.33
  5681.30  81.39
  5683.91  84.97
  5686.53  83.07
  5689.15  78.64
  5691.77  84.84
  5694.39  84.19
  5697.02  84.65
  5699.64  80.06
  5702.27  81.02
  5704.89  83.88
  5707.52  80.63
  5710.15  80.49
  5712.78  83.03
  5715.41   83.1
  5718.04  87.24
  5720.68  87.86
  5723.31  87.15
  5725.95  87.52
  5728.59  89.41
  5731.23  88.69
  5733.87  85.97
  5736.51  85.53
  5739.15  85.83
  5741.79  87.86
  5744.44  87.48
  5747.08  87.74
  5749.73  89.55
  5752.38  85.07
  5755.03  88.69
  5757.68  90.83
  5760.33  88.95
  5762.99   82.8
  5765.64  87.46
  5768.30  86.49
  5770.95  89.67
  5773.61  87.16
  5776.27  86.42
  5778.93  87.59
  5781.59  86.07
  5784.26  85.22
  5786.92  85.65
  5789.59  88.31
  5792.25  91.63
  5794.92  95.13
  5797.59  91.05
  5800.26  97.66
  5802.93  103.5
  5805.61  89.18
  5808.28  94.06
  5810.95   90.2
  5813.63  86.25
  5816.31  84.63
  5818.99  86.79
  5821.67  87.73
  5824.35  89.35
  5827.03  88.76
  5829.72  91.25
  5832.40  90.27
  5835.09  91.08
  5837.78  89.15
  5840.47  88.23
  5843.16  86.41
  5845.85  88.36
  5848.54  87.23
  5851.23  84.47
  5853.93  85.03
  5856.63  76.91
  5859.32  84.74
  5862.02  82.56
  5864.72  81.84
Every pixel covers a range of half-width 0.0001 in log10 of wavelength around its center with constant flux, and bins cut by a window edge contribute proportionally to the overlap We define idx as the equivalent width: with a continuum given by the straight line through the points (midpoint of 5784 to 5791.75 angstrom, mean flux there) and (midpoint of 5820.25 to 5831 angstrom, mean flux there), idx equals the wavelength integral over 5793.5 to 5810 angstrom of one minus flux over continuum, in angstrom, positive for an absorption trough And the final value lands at -1.32 angstrom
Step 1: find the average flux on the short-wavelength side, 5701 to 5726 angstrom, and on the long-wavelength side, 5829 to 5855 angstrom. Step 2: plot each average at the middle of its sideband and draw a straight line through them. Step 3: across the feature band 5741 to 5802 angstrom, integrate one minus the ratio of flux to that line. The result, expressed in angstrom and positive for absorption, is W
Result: -1.9 angstrom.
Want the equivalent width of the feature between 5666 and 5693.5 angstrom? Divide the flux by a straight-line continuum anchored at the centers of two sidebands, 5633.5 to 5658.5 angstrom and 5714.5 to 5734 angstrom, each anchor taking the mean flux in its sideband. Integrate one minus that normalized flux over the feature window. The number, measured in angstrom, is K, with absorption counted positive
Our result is 0.86 angstrom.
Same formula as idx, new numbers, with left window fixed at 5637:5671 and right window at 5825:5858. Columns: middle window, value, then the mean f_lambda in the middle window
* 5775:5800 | -1.0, 89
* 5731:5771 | -1.3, 87.3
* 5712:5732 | -0.7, 86.8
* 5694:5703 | 0.1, 82.3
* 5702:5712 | 0.2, 81.7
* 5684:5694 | 0.0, 82.7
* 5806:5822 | -0.4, 88.4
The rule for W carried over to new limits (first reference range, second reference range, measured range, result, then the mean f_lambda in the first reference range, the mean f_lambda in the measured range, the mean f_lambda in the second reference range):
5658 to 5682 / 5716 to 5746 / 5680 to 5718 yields 0.7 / 81.2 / 82.6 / 87.2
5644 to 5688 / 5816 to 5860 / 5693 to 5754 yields -1.2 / 82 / 85.4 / 87.2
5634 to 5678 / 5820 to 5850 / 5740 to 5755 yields -0.4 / 81.1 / 87.6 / 88.9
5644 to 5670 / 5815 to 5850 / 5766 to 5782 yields -0.2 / 82.6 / 87.3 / 88.4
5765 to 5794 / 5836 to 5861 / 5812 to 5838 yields -0.7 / 87.5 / 88.5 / 85.7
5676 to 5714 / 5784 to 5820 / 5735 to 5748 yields -0.1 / 82.6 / 86.9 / 90.9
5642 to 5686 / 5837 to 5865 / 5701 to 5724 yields -0.3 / 81.8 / 83.8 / 85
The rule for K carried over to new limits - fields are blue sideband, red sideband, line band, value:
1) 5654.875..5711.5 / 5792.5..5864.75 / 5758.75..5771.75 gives -0.19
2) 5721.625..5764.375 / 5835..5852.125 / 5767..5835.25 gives -1.58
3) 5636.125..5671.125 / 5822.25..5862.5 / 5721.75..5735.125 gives -0.65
